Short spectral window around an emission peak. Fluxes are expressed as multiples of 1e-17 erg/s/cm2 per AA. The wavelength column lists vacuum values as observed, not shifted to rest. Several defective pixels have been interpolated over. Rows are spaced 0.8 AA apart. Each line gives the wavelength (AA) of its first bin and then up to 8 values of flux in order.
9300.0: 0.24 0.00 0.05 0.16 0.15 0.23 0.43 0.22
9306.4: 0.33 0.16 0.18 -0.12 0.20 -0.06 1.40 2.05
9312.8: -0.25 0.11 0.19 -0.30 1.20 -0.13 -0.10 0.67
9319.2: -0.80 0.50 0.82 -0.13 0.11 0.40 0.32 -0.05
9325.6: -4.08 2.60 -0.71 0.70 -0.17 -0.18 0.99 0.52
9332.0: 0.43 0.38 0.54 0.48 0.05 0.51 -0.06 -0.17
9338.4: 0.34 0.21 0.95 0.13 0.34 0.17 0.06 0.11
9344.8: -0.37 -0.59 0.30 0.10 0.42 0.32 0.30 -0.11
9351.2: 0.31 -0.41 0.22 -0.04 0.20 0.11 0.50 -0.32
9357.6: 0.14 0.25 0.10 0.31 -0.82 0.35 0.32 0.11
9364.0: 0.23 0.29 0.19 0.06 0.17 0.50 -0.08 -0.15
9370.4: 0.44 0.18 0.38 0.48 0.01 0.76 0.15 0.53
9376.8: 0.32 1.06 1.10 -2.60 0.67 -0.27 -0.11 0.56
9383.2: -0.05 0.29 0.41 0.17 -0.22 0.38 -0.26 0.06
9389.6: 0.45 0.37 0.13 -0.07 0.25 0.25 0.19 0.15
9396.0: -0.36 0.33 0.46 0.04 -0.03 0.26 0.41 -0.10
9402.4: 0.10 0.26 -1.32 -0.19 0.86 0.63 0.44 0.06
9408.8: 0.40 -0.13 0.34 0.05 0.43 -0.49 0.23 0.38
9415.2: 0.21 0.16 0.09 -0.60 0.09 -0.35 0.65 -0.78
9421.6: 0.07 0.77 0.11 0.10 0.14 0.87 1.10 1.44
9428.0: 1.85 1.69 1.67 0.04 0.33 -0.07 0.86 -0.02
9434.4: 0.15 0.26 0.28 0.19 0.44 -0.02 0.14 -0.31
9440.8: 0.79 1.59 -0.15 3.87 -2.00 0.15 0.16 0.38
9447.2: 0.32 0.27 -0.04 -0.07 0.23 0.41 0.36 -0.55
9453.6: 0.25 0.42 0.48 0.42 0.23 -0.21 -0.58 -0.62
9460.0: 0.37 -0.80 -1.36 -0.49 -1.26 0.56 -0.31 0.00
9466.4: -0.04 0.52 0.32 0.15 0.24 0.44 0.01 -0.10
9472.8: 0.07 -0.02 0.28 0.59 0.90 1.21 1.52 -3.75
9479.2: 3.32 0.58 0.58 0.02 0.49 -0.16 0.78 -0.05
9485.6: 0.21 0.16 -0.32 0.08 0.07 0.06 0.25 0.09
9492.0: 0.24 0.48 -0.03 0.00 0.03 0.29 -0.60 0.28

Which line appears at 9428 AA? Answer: H-beta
